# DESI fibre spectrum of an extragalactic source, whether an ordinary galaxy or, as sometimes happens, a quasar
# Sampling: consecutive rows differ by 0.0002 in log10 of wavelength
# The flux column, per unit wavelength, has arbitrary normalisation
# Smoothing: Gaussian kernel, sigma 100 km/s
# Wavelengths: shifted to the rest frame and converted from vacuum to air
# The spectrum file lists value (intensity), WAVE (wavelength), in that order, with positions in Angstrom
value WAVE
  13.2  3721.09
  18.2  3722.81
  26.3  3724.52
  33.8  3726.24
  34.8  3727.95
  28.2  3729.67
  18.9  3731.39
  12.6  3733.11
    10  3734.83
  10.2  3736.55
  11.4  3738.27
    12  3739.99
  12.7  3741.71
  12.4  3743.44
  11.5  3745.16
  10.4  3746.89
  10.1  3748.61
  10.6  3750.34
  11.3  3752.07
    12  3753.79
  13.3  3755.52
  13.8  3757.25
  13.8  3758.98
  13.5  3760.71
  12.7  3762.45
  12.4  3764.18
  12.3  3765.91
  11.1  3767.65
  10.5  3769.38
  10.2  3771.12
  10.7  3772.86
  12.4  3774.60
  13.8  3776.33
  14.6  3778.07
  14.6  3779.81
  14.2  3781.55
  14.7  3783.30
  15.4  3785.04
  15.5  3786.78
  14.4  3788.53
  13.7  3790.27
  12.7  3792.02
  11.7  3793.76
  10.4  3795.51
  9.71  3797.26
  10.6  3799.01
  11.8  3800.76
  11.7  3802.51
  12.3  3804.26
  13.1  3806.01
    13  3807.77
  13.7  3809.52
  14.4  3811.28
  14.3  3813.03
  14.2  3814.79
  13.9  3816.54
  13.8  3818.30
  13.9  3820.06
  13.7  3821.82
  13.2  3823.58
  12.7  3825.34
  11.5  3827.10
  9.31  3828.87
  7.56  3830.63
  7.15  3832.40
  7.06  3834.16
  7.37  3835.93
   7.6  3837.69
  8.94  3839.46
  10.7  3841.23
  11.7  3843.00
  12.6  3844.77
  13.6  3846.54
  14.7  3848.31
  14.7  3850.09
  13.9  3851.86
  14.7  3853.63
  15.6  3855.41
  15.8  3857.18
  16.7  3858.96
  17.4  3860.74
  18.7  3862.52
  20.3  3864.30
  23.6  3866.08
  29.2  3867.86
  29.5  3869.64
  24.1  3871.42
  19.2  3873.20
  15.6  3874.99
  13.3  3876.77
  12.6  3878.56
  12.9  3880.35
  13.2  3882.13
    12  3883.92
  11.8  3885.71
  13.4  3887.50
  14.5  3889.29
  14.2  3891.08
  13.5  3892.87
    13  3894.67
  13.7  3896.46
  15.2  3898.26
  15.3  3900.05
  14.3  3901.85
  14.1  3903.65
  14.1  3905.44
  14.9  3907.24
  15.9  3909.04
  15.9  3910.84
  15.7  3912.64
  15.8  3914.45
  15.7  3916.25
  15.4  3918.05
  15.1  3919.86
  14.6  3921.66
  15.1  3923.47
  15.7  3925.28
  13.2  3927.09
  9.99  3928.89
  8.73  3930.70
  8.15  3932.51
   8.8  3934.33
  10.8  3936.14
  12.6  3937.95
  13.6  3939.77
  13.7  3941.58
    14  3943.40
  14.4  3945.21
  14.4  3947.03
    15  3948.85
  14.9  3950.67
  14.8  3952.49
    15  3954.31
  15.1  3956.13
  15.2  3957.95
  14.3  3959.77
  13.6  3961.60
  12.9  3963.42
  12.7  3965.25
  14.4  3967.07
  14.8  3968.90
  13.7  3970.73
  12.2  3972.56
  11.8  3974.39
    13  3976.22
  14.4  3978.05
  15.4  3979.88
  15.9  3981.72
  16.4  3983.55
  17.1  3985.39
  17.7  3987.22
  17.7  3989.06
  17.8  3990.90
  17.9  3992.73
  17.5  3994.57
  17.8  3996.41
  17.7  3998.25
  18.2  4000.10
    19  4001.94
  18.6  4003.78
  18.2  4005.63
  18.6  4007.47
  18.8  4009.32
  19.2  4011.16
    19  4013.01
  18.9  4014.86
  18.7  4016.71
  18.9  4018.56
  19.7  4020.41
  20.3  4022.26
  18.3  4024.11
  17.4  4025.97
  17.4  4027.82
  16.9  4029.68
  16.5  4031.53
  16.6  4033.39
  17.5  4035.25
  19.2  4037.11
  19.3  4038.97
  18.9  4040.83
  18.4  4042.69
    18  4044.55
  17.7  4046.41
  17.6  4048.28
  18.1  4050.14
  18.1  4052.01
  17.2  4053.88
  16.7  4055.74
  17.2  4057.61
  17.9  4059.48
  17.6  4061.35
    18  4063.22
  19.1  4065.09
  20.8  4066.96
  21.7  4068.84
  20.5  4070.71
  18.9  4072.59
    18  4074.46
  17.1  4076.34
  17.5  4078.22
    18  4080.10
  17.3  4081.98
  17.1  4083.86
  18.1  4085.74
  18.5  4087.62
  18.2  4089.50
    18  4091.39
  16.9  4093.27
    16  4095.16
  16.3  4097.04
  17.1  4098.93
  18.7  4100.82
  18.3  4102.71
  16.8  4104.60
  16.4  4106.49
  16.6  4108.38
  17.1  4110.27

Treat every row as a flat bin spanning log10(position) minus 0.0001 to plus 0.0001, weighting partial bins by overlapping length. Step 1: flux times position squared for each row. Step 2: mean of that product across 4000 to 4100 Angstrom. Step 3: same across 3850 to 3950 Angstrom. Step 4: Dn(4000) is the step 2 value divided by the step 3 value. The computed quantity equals 1.3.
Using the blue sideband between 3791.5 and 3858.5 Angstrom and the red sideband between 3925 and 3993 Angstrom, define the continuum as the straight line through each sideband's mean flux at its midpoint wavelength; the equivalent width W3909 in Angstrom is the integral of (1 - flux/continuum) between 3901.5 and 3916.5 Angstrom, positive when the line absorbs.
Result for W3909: -2.1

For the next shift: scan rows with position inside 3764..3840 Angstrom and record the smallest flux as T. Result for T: 7.06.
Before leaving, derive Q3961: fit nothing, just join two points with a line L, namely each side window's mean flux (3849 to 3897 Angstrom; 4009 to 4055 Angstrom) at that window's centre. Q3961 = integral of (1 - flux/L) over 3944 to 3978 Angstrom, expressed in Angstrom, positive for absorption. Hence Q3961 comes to 6.75 Angstrom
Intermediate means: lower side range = 16.6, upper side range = 18.3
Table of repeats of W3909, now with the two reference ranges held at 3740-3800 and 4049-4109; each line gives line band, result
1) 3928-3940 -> 4.0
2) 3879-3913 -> 1.5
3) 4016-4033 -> -1.2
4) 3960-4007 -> 1.1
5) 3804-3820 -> -0.6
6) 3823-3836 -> 3.8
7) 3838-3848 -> 1.7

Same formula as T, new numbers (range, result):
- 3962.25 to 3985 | 11.8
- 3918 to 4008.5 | 8.15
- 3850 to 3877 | 13.3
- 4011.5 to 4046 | 16.5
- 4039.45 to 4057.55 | 16.7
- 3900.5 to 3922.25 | 14.1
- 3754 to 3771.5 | 10.2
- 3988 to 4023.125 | 17.5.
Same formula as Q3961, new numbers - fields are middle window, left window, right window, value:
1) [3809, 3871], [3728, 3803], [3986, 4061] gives 1.1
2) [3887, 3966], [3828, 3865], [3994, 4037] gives 7.1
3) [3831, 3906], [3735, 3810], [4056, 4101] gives -3.1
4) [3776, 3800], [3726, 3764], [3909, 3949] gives 1.9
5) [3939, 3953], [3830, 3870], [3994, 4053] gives 1.9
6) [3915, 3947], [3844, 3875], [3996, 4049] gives 9.4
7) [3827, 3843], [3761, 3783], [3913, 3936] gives 5.2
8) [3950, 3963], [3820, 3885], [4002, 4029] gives 1.9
